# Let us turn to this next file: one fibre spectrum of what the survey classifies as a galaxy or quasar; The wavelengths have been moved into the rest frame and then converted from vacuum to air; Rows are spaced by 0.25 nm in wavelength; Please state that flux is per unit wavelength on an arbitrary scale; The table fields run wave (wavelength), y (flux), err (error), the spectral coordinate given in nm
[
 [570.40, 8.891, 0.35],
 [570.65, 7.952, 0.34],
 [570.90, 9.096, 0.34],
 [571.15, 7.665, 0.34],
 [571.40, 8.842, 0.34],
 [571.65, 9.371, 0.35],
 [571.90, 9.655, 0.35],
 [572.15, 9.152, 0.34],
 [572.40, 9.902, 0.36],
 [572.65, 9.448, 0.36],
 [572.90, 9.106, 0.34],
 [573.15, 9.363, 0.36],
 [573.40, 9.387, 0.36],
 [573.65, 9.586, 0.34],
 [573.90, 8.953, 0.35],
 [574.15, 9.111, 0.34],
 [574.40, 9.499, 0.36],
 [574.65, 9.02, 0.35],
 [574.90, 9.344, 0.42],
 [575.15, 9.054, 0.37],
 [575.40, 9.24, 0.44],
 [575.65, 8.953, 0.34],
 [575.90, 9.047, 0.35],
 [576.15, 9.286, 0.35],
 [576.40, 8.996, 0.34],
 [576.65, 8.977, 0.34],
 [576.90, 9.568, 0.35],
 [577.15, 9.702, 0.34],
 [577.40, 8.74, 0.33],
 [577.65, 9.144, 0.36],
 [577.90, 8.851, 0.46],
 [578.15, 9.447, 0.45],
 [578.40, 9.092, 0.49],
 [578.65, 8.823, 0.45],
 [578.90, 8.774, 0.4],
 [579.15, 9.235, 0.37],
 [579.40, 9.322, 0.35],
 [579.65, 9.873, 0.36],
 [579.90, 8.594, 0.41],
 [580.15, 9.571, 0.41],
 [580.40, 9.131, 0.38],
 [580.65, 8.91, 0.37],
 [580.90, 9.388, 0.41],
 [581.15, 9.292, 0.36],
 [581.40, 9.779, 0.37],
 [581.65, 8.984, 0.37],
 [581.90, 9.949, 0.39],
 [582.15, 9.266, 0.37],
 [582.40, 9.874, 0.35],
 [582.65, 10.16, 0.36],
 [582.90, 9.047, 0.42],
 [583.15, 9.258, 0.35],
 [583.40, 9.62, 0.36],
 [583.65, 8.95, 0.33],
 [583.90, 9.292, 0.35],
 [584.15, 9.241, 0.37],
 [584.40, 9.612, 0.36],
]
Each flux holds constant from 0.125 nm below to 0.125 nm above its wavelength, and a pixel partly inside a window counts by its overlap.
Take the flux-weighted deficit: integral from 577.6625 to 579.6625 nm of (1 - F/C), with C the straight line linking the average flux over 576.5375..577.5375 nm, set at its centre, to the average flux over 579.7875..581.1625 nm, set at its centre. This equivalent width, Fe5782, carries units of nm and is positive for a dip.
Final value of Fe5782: 0.01 nm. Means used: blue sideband 9.25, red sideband 9.14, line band 9.14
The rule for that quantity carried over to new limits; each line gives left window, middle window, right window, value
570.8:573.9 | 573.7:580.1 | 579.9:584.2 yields 0.09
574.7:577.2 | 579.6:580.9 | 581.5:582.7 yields 0.04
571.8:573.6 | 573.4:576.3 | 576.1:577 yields 0.03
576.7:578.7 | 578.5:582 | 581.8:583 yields 0.07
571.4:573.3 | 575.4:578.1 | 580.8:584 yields 0.08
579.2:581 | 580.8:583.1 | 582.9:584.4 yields -0.06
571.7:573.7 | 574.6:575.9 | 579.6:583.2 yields 0.04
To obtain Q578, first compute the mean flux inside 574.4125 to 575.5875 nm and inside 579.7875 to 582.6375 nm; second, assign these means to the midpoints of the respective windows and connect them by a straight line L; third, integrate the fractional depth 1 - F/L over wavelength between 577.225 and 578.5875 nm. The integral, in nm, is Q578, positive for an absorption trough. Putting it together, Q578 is 0.030 nm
